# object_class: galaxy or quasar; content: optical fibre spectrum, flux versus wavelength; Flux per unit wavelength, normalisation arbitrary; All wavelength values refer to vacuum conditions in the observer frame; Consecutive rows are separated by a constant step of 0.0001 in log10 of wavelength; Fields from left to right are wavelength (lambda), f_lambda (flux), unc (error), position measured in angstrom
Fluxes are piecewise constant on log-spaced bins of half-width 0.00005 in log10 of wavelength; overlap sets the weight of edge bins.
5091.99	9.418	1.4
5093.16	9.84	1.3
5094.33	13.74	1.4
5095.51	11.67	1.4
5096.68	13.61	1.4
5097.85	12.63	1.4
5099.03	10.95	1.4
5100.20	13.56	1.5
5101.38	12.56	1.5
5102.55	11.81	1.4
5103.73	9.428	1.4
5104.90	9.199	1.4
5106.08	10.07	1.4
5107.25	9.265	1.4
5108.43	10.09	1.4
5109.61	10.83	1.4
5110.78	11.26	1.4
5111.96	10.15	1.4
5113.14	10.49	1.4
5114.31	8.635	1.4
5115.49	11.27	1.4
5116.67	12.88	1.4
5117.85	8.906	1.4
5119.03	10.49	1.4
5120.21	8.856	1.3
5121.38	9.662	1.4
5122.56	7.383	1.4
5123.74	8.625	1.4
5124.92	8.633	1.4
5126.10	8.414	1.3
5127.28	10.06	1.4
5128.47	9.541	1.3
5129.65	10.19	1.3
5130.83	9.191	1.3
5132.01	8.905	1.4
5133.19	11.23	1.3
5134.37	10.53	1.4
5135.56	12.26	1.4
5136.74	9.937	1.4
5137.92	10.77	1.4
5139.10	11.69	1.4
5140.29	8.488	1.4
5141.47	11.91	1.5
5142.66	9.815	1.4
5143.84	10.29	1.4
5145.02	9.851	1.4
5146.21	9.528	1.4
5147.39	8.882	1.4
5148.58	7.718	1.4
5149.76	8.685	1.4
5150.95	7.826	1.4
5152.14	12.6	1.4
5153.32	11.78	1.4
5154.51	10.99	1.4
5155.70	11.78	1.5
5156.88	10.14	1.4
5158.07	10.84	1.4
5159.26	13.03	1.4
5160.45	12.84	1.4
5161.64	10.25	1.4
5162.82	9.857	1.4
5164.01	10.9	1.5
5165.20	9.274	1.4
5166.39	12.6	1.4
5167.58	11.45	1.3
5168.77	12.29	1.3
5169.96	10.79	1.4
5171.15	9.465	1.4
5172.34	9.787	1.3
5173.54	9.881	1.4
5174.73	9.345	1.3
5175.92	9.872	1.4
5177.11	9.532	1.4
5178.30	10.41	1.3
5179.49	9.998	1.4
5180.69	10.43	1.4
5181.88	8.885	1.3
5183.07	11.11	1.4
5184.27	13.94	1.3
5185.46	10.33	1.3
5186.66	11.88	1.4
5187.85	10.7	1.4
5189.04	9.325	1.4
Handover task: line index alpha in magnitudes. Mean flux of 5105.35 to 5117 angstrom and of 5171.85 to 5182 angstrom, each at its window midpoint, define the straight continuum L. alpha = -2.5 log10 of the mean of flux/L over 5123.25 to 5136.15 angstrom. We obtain 0.05 mag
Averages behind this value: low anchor 10.4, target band 9.78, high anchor 9.83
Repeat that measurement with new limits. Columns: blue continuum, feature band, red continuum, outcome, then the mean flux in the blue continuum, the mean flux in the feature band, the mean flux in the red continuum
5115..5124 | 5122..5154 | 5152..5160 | 0.09 mag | 9.79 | 9.81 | 11.6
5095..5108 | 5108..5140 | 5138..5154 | 0.06 mag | 11.3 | 10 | 9.96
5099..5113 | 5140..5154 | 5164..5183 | 0.07 mag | 10.7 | 9.82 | 10.3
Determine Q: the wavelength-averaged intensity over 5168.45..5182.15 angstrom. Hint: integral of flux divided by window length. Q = 10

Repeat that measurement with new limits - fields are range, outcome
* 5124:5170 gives 10.4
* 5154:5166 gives 11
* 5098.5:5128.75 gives 10.1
